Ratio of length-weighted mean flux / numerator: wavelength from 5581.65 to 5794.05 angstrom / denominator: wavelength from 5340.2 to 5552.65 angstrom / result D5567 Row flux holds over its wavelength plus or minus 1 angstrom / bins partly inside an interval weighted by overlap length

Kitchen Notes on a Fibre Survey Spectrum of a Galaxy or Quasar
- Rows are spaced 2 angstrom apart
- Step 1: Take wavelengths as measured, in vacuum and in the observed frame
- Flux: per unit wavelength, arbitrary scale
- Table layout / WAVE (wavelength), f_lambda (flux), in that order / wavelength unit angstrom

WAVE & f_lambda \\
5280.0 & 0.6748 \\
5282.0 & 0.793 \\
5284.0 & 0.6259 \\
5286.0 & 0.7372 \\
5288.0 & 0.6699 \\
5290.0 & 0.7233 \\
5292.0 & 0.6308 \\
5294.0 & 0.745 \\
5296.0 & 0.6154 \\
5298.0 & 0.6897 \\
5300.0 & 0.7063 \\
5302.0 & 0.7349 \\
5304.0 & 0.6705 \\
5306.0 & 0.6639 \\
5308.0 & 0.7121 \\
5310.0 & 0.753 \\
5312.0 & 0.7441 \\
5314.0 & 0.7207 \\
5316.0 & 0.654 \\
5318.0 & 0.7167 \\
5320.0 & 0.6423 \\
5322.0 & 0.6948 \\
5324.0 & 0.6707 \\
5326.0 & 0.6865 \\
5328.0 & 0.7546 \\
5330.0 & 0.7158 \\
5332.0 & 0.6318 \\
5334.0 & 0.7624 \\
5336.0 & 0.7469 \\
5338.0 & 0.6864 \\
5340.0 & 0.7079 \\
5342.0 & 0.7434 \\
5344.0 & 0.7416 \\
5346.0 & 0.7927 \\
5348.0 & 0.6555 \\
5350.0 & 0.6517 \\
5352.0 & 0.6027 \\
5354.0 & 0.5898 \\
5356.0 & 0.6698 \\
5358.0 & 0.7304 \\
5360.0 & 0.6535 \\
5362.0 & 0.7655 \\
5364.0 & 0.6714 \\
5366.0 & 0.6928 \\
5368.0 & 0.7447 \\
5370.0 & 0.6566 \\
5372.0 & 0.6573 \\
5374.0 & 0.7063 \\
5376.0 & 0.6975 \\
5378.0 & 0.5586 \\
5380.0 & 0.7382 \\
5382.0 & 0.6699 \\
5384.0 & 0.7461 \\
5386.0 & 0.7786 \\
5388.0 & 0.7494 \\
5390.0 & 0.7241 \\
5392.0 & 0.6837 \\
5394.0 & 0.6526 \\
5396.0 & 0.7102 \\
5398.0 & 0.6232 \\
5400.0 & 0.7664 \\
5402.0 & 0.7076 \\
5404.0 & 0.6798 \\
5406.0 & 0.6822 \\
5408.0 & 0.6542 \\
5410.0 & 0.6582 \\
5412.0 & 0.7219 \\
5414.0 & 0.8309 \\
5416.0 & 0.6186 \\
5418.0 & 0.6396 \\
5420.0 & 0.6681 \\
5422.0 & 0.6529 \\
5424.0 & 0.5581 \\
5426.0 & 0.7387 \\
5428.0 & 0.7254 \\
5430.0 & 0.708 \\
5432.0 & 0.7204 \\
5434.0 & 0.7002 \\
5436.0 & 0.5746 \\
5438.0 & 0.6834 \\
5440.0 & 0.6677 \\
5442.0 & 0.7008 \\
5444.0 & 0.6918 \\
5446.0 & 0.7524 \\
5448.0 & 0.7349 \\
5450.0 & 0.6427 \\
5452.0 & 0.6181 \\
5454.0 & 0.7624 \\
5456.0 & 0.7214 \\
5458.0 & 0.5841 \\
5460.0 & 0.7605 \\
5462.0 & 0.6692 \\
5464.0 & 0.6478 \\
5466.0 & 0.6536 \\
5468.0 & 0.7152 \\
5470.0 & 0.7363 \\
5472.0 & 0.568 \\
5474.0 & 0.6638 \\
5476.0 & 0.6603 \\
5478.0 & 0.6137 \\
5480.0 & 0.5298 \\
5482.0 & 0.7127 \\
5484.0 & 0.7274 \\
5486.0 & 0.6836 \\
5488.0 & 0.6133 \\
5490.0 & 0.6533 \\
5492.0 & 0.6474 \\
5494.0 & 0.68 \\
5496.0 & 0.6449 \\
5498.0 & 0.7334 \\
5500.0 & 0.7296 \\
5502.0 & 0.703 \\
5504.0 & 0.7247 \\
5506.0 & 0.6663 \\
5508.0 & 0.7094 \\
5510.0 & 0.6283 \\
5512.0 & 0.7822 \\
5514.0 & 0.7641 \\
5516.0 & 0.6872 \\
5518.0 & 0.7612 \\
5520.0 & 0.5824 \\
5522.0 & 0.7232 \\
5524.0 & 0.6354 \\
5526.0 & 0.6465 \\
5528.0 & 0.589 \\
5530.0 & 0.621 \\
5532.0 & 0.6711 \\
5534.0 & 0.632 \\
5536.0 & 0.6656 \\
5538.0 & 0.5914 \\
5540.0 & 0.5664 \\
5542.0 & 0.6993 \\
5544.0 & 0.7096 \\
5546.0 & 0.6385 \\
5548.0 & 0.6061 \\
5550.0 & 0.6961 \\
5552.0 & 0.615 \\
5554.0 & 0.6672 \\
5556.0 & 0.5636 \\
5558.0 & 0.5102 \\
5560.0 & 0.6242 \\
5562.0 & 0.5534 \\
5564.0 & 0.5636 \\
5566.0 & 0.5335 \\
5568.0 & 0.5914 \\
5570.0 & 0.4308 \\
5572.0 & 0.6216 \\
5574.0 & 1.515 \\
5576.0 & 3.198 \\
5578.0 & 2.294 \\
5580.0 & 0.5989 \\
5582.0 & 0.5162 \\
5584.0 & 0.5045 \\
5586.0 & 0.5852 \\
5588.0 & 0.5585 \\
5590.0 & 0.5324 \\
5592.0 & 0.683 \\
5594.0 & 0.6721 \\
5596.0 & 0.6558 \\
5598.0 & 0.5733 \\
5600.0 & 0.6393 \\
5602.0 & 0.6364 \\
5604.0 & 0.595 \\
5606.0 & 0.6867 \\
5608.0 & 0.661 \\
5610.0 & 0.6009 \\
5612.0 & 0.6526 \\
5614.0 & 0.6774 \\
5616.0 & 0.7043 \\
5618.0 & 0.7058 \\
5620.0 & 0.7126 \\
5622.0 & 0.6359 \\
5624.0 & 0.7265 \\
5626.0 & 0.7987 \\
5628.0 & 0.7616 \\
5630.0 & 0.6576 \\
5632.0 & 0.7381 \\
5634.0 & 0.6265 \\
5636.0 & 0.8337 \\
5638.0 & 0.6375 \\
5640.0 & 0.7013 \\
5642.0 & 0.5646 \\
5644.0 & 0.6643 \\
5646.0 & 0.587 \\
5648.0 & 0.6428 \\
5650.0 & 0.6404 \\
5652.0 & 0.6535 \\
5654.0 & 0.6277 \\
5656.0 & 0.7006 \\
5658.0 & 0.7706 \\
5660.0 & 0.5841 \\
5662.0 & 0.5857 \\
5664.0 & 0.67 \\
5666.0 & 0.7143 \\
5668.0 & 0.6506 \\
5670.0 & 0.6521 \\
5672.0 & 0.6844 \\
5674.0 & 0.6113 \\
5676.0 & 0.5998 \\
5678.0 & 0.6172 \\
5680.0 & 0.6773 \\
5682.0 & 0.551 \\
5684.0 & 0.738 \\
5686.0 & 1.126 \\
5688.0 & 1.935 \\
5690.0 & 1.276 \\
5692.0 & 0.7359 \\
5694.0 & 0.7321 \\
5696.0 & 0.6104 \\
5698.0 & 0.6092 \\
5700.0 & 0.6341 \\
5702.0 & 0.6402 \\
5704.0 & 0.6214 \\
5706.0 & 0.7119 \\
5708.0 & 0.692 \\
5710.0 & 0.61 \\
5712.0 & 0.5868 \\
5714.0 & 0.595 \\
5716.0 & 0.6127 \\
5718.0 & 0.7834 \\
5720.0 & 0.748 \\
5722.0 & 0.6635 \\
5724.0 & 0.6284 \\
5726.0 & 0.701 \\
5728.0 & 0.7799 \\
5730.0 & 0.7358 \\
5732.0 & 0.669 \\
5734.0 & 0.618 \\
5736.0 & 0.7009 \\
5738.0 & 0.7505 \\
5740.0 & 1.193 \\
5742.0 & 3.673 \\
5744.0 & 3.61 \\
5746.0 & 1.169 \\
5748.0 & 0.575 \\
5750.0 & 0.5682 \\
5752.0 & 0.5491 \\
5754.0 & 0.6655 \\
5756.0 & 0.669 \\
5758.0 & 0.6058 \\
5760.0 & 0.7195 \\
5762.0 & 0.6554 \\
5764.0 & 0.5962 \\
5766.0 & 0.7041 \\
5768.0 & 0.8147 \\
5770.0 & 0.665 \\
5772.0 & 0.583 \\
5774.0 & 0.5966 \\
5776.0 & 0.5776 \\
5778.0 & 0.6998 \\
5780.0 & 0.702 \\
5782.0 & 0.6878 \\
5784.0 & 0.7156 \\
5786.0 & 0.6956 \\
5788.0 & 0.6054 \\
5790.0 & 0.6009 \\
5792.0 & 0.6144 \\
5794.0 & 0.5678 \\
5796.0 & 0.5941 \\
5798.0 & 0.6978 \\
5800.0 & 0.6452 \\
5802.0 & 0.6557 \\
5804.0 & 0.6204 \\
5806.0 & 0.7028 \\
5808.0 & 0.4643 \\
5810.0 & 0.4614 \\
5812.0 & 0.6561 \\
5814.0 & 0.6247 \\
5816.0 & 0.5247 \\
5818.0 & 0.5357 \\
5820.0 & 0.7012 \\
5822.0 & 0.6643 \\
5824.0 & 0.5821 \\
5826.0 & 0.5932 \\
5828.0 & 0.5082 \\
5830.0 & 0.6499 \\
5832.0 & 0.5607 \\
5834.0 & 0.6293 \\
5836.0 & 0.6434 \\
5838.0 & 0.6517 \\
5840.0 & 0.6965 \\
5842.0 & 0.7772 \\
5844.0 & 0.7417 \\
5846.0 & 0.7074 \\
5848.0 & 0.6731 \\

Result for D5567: 1.1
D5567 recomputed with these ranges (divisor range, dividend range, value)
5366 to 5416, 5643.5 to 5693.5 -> 1.07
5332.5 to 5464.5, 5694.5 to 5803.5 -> 1.13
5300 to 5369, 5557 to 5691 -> 1.07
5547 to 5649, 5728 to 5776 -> 1.30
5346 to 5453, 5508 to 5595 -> 1.08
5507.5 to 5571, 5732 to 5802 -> 1.34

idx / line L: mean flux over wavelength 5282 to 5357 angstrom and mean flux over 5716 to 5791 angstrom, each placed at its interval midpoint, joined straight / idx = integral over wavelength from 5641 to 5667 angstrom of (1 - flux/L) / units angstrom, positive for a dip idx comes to 5.4 angstrom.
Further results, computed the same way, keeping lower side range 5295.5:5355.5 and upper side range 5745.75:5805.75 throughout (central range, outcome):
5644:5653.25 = 0.4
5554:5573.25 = 2.9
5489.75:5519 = -1.0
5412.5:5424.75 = 0.4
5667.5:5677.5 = 0.4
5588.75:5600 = 0.8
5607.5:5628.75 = -0.8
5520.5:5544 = 1.2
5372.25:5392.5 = -0.4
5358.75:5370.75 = -0.1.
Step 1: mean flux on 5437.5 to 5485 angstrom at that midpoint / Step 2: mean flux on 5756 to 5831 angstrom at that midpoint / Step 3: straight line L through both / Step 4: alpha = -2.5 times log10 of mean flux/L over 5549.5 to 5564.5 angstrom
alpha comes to 0.11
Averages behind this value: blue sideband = 0.676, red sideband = 0.63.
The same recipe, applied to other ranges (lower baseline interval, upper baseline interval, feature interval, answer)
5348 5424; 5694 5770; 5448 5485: 0.085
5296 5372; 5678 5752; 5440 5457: 0.091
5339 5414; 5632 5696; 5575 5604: -0.229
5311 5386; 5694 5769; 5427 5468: 0.073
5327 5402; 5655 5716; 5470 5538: 0.068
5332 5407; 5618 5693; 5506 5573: 0.135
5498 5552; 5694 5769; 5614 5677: 0.152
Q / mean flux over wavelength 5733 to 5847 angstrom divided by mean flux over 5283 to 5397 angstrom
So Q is 1.1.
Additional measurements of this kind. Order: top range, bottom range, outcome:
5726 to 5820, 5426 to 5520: 1.16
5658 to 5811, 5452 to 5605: 1.09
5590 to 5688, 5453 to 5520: 1.00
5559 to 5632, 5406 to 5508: 1.13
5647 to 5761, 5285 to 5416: 1.18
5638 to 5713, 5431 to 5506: 1.05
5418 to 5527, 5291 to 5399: 0.98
